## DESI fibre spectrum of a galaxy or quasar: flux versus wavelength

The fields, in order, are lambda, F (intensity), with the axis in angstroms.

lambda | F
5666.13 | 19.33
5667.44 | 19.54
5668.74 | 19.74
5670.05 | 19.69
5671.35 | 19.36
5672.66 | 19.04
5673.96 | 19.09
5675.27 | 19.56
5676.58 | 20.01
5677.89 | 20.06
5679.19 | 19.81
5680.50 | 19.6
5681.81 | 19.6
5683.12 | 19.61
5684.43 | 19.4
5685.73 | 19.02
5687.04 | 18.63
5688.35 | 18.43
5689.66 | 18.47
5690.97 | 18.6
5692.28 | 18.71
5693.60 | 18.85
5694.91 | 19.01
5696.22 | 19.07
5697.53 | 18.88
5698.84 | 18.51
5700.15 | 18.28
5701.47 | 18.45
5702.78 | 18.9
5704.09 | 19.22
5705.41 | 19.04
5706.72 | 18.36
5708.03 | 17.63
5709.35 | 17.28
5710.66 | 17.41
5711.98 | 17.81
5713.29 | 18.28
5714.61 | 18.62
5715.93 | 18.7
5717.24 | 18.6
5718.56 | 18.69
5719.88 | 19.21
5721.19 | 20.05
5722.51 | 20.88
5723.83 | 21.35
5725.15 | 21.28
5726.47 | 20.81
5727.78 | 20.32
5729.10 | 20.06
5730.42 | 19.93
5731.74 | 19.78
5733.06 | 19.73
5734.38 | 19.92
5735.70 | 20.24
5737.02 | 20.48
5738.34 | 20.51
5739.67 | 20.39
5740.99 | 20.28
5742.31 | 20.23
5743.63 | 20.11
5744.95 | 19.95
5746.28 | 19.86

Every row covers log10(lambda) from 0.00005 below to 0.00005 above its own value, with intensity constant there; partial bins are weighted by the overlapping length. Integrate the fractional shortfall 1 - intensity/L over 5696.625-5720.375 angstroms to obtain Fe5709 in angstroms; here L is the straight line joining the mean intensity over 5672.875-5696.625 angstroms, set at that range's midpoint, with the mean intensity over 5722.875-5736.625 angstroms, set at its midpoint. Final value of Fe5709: 1.6 angstroms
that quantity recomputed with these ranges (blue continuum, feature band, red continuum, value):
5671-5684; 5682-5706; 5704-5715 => 0.0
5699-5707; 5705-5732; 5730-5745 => 0.2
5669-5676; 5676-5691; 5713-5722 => 0.0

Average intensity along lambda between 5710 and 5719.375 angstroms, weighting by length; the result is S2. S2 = 18.3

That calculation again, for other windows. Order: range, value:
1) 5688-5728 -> 18.9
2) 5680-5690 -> 19.1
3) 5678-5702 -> 19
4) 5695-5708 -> 18.7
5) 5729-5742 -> 20.1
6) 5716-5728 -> 20.1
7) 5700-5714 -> 18.2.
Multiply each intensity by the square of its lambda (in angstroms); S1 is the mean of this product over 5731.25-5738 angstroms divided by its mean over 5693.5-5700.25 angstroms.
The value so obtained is 1.08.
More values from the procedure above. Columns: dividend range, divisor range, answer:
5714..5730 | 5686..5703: 1.08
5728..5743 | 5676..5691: 1.06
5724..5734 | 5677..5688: 1.06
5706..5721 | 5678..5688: 0.95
